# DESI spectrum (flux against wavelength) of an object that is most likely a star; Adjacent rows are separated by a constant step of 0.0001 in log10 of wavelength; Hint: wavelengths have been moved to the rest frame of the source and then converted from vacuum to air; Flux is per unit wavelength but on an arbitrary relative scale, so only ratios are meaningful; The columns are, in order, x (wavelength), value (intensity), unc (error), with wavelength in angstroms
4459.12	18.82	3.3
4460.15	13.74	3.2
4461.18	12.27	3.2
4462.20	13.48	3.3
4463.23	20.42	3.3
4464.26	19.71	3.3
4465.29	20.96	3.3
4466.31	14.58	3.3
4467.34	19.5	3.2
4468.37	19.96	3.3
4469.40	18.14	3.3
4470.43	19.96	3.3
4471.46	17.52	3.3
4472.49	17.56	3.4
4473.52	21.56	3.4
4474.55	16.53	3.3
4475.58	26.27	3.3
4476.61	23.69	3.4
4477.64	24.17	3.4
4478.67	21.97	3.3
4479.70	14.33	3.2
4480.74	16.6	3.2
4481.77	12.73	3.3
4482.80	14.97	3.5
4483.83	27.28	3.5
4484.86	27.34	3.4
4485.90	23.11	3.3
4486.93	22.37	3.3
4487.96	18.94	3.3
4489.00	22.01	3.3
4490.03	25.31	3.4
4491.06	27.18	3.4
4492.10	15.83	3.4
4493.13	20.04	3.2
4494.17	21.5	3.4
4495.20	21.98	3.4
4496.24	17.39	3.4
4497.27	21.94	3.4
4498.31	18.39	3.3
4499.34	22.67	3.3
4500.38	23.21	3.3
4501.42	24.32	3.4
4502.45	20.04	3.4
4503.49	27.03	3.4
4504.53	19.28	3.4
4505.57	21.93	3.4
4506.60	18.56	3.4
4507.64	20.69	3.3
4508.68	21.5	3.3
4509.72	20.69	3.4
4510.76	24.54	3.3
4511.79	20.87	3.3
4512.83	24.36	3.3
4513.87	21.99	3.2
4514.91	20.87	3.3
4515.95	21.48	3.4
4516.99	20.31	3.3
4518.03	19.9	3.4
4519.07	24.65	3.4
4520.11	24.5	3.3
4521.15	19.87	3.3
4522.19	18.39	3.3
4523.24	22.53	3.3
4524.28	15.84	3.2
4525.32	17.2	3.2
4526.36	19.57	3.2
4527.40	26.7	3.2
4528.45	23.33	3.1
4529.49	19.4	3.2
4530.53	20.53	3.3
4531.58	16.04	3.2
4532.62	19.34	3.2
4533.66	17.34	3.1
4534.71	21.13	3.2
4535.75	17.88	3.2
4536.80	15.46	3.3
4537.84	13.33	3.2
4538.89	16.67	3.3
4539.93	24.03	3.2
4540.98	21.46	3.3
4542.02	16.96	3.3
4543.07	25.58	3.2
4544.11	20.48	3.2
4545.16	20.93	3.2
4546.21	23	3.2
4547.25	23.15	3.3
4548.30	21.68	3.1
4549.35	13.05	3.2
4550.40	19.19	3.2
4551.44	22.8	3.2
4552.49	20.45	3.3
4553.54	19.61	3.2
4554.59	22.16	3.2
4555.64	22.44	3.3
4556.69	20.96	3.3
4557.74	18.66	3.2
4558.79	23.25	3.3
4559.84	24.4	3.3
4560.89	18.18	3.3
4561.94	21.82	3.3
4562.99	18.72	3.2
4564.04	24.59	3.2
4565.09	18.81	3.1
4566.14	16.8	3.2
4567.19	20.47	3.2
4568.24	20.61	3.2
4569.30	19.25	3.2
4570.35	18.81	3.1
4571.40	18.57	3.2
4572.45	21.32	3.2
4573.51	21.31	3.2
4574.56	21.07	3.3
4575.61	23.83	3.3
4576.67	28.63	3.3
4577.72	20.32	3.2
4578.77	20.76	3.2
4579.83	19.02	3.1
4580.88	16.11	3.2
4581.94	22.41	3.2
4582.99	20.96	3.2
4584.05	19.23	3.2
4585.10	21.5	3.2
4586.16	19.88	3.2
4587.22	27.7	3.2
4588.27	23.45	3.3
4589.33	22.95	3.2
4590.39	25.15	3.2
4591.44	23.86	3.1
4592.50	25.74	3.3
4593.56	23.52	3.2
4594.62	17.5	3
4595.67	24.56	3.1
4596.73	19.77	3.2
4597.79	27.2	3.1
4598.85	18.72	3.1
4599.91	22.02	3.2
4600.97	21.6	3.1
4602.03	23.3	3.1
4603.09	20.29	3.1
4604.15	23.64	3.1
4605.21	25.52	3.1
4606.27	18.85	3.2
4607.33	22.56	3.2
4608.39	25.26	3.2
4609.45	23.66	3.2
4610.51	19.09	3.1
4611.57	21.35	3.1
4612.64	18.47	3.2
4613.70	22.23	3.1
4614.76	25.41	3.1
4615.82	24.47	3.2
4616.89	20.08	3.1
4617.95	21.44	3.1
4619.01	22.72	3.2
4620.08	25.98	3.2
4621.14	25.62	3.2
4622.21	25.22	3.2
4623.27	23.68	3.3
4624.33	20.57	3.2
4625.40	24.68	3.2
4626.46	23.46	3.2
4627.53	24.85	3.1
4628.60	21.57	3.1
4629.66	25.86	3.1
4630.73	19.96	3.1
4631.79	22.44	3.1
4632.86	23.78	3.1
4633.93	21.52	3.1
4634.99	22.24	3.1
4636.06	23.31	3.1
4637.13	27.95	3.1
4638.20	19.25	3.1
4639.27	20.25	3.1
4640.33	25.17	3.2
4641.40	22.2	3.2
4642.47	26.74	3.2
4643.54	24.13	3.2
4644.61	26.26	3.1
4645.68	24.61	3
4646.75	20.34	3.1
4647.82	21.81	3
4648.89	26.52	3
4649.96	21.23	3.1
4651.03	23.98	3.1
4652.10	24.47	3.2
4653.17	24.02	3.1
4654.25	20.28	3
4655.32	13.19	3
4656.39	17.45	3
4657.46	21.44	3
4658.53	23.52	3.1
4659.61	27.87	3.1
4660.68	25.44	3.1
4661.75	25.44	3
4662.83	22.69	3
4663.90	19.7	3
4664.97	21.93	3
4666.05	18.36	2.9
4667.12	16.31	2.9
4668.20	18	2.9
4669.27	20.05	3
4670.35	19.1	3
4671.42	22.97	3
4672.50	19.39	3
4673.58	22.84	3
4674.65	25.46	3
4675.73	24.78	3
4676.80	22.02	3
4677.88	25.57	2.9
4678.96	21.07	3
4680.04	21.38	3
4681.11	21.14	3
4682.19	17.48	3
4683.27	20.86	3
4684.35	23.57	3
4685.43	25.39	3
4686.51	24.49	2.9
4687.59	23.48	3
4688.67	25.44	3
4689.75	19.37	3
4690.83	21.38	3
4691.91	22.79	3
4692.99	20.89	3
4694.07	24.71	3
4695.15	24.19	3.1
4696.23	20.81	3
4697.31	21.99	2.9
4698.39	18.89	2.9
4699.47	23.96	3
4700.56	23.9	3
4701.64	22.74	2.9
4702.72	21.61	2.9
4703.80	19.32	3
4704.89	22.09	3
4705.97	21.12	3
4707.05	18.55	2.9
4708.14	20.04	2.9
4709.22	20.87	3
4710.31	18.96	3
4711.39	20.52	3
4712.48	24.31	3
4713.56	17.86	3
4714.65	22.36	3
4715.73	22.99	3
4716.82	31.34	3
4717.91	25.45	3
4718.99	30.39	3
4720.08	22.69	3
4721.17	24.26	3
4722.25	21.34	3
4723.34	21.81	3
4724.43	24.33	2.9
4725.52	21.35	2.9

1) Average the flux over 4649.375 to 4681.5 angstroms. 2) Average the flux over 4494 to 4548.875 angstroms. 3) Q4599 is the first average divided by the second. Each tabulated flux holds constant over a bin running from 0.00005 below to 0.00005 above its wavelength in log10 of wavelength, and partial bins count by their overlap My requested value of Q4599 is 1.04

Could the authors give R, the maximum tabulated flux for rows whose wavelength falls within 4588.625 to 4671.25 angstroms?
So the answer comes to 27.95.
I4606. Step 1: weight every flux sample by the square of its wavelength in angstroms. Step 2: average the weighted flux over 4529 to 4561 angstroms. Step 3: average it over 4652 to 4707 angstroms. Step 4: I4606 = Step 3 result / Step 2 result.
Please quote 1.2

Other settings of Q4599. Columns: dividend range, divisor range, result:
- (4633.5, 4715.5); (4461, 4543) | 1.08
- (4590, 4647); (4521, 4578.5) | 1.13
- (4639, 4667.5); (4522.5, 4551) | 1.14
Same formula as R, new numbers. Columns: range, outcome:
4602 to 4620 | 25.52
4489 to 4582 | 28.63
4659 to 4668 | 27.87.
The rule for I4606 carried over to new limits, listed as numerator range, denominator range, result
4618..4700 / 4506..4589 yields 1.14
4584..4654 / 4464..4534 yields 1.17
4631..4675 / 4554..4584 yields 1.11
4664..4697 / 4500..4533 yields 1.10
